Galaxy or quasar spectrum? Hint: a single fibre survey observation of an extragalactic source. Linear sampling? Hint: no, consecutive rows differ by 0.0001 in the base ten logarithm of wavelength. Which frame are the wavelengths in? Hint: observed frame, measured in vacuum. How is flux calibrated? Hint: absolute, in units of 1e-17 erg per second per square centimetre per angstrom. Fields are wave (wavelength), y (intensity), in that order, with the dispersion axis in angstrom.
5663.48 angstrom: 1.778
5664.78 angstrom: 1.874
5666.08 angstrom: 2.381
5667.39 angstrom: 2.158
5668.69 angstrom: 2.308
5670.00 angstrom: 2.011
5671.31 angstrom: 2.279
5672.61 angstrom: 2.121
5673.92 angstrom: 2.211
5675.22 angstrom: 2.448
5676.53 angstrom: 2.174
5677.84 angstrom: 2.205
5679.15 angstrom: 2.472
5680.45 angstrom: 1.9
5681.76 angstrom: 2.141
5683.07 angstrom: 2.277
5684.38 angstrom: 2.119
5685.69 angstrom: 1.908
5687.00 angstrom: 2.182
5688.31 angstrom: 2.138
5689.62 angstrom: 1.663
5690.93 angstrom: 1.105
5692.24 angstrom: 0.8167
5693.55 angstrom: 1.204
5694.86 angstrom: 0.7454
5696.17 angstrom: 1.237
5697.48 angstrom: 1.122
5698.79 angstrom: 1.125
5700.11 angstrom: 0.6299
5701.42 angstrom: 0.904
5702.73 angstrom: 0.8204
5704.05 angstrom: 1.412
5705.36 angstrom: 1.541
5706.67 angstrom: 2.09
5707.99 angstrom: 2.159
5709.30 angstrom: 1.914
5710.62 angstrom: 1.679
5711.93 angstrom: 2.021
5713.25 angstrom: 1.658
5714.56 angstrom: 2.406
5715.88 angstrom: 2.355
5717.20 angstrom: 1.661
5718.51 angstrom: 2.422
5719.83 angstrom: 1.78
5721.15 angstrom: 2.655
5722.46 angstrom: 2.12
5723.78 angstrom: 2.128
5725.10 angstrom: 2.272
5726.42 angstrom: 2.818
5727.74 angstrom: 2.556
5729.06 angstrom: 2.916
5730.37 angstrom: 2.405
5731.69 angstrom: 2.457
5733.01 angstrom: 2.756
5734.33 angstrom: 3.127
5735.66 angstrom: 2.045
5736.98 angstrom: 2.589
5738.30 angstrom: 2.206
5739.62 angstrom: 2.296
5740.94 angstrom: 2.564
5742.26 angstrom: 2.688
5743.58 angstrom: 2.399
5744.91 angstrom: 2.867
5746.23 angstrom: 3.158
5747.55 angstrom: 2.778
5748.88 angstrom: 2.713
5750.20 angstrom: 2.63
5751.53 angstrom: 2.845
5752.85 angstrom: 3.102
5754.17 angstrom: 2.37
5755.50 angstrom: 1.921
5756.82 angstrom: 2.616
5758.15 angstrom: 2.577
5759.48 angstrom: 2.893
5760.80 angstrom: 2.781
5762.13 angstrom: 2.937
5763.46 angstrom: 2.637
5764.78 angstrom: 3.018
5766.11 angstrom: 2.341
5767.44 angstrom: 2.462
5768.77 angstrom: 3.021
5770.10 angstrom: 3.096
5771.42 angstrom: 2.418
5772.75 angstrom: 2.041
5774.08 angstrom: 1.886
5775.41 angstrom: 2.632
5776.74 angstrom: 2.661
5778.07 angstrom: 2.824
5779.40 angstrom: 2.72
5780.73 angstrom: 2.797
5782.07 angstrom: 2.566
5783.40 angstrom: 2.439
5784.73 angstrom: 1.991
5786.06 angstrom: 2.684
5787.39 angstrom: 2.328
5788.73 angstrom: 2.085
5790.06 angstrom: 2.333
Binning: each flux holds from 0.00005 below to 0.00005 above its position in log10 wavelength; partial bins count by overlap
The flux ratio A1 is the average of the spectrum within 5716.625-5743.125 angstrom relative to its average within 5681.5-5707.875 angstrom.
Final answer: 1.66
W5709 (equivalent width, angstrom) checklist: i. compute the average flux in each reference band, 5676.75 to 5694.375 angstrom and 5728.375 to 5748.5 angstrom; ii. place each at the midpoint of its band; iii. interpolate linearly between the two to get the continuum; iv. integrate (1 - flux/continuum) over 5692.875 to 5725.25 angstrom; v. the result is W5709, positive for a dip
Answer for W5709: 8.0 angstrom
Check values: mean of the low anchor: 1.85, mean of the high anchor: 2.62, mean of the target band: 1.67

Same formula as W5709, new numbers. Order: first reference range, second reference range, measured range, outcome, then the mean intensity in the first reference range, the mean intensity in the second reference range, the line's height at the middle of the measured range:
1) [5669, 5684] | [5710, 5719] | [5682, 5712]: 8.5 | 2.2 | 2.02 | 2.11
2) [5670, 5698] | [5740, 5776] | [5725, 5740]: -1.2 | 1.84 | 2.64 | 2.37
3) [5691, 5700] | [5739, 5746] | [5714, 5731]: -3.7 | 1.02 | 2.6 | 1.93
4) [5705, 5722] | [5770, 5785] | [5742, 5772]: -4.6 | 2.04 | 2.5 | 2.35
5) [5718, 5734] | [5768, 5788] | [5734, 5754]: -1.3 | 2.46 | 2.54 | 2.48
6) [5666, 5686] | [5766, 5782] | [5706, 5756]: 0.1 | 2.19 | 2.58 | 2.41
